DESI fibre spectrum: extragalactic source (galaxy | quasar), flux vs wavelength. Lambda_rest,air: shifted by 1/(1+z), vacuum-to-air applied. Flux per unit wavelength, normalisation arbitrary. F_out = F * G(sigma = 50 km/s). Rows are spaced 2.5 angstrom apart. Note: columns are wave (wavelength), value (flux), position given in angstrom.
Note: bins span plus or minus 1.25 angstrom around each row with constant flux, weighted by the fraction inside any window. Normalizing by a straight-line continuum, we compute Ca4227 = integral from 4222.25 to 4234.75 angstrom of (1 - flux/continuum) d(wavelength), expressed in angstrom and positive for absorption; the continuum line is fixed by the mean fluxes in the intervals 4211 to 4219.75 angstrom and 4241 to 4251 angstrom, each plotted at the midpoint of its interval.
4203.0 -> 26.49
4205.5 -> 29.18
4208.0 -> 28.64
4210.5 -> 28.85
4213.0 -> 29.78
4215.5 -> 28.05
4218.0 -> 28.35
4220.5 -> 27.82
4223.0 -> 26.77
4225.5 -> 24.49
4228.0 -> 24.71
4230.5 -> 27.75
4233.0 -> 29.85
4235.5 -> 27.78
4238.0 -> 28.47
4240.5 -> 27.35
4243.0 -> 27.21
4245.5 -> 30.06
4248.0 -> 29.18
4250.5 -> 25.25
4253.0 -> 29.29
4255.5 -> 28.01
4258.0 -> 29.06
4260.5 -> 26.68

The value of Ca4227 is 0.7 angstrom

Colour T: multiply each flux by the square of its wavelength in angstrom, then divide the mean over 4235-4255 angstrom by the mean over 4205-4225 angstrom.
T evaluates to 1.01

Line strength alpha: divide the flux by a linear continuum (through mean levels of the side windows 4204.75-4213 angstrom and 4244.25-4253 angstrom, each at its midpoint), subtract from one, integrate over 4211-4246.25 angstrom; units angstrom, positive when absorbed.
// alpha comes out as 1.1 angstrom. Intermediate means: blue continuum 29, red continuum 28.3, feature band 27.7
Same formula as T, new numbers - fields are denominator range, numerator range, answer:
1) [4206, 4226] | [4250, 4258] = 1.02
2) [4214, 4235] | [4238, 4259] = 1.05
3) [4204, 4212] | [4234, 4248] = 1.00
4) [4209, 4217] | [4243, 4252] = 0.99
